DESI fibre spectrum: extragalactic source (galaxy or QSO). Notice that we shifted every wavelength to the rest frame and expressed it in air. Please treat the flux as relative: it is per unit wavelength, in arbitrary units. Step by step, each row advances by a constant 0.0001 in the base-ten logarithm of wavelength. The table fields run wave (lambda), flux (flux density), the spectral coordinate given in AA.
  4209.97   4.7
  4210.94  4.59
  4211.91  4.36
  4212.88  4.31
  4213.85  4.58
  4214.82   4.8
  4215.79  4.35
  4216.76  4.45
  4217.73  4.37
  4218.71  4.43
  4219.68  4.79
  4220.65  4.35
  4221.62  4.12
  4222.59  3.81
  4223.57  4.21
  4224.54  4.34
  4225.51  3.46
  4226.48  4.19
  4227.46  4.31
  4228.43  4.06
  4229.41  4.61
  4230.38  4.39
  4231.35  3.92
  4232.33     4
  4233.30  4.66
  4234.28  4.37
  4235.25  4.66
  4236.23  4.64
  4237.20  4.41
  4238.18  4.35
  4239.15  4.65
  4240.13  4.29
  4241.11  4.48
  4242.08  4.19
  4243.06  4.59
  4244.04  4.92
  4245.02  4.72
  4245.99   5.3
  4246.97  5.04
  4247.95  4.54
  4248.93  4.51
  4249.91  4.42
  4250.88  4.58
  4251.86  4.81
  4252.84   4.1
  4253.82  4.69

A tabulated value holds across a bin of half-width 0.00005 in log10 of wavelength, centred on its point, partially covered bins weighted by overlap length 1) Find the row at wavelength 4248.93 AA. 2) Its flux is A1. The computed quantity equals 4.51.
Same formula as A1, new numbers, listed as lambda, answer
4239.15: 4.65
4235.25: 4.66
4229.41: 4.61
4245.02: 4.72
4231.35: 3.92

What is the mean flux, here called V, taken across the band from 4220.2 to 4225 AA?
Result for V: 4.16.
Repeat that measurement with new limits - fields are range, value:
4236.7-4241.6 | 4.44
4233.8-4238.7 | 4.49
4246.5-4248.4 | 4.79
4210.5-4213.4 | 4.42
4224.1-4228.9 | 4.07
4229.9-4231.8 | 4.17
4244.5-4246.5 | 5.02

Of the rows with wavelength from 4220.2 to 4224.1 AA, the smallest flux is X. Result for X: 3.81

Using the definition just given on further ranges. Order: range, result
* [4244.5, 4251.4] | 4.42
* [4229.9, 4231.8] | 3.92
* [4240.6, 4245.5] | 4.19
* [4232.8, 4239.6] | 4.35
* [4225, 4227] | 3.46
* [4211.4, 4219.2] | 4.31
